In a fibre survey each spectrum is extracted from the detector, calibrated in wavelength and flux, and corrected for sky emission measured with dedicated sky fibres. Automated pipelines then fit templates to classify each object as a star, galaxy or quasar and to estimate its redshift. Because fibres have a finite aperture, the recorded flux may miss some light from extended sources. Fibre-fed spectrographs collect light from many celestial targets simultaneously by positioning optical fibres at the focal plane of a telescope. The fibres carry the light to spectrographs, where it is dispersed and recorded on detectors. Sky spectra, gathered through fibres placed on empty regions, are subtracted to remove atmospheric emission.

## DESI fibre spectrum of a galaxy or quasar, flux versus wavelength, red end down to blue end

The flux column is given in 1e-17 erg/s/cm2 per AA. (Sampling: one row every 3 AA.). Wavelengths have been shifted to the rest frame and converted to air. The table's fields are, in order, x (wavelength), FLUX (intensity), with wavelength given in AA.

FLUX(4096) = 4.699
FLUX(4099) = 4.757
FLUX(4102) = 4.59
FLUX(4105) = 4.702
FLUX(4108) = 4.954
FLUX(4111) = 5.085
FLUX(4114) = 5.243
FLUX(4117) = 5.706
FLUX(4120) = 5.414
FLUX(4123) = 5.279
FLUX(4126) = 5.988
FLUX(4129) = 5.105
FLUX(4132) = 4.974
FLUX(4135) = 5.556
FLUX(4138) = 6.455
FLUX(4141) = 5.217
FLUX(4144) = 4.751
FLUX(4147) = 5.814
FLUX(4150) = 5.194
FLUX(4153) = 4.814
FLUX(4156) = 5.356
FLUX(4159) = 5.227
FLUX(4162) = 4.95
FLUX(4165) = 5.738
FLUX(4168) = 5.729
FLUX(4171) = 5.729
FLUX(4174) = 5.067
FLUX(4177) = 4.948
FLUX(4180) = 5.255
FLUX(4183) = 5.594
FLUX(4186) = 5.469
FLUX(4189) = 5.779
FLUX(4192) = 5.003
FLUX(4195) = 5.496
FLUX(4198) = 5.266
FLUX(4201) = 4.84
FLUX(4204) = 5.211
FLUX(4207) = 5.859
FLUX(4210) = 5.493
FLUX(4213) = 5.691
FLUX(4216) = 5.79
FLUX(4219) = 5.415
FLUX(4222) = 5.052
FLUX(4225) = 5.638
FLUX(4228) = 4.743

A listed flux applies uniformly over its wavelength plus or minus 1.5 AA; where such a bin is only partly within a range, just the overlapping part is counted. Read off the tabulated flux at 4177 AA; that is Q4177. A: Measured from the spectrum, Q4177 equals 4.948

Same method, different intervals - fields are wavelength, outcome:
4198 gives 5.266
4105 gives 4.702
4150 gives 5.194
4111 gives 5.085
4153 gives 4.814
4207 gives 5.859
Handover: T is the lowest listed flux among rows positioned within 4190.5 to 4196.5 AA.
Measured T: 5.003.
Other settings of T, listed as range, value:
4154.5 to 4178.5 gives 4.948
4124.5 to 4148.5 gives 4.751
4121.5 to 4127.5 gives 5.279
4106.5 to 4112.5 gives 4.954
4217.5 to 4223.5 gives 5.052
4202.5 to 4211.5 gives 5.211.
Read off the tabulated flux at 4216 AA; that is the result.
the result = 5.79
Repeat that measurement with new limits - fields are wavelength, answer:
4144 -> 4.751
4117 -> 5.706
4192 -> 5.003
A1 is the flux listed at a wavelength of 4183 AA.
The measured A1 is 5.594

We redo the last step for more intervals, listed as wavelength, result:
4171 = 5.729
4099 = 4.757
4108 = 4.954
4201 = 4.84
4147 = 5.814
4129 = 5.105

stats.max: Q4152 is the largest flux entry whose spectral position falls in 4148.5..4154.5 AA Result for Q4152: 5.194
